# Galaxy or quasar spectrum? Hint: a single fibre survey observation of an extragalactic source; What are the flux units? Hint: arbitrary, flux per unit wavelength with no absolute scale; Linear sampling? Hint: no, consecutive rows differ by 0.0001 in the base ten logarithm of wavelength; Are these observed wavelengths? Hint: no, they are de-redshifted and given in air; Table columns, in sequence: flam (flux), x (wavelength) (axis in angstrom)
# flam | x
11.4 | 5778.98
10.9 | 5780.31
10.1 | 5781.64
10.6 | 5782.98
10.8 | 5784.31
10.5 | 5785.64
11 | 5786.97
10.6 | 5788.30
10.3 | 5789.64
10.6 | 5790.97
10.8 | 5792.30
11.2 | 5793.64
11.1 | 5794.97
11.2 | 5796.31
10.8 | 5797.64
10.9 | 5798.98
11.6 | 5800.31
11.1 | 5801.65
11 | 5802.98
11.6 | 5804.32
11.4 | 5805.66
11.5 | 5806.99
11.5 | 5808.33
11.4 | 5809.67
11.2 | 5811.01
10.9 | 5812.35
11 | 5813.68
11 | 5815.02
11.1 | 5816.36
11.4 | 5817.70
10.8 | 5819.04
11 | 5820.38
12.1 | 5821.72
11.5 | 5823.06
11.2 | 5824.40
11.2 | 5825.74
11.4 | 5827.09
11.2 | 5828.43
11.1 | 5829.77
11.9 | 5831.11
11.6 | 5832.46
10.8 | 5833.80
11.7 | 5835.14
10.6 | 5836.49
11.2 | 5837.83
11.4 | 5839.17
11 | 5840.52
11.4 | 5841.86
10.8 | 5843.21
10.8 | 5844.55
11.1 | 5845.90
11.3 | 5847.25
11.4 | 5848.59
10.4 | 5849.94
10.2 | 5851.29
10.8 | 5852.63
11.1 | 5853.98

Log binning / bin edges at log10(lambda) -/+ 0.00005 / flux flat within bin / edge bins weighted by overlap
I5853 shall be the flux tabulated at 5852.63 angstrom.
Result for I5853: 10.8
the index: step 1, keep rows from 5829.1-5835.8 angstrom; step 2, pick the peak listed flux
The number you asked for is 11.9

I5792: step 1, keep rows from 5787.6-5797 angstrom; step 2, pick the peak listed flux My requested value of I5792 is 11.2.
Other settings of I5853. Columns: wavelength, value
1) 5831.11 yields 11.9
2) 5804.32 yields 11.6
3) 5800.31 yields 11.6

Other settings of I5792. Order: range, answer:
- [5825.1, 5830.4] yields 11.4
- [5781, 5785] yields 10.8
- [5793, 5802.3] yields 11.6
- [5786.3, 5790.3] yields 11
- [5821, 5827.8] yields 12.1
